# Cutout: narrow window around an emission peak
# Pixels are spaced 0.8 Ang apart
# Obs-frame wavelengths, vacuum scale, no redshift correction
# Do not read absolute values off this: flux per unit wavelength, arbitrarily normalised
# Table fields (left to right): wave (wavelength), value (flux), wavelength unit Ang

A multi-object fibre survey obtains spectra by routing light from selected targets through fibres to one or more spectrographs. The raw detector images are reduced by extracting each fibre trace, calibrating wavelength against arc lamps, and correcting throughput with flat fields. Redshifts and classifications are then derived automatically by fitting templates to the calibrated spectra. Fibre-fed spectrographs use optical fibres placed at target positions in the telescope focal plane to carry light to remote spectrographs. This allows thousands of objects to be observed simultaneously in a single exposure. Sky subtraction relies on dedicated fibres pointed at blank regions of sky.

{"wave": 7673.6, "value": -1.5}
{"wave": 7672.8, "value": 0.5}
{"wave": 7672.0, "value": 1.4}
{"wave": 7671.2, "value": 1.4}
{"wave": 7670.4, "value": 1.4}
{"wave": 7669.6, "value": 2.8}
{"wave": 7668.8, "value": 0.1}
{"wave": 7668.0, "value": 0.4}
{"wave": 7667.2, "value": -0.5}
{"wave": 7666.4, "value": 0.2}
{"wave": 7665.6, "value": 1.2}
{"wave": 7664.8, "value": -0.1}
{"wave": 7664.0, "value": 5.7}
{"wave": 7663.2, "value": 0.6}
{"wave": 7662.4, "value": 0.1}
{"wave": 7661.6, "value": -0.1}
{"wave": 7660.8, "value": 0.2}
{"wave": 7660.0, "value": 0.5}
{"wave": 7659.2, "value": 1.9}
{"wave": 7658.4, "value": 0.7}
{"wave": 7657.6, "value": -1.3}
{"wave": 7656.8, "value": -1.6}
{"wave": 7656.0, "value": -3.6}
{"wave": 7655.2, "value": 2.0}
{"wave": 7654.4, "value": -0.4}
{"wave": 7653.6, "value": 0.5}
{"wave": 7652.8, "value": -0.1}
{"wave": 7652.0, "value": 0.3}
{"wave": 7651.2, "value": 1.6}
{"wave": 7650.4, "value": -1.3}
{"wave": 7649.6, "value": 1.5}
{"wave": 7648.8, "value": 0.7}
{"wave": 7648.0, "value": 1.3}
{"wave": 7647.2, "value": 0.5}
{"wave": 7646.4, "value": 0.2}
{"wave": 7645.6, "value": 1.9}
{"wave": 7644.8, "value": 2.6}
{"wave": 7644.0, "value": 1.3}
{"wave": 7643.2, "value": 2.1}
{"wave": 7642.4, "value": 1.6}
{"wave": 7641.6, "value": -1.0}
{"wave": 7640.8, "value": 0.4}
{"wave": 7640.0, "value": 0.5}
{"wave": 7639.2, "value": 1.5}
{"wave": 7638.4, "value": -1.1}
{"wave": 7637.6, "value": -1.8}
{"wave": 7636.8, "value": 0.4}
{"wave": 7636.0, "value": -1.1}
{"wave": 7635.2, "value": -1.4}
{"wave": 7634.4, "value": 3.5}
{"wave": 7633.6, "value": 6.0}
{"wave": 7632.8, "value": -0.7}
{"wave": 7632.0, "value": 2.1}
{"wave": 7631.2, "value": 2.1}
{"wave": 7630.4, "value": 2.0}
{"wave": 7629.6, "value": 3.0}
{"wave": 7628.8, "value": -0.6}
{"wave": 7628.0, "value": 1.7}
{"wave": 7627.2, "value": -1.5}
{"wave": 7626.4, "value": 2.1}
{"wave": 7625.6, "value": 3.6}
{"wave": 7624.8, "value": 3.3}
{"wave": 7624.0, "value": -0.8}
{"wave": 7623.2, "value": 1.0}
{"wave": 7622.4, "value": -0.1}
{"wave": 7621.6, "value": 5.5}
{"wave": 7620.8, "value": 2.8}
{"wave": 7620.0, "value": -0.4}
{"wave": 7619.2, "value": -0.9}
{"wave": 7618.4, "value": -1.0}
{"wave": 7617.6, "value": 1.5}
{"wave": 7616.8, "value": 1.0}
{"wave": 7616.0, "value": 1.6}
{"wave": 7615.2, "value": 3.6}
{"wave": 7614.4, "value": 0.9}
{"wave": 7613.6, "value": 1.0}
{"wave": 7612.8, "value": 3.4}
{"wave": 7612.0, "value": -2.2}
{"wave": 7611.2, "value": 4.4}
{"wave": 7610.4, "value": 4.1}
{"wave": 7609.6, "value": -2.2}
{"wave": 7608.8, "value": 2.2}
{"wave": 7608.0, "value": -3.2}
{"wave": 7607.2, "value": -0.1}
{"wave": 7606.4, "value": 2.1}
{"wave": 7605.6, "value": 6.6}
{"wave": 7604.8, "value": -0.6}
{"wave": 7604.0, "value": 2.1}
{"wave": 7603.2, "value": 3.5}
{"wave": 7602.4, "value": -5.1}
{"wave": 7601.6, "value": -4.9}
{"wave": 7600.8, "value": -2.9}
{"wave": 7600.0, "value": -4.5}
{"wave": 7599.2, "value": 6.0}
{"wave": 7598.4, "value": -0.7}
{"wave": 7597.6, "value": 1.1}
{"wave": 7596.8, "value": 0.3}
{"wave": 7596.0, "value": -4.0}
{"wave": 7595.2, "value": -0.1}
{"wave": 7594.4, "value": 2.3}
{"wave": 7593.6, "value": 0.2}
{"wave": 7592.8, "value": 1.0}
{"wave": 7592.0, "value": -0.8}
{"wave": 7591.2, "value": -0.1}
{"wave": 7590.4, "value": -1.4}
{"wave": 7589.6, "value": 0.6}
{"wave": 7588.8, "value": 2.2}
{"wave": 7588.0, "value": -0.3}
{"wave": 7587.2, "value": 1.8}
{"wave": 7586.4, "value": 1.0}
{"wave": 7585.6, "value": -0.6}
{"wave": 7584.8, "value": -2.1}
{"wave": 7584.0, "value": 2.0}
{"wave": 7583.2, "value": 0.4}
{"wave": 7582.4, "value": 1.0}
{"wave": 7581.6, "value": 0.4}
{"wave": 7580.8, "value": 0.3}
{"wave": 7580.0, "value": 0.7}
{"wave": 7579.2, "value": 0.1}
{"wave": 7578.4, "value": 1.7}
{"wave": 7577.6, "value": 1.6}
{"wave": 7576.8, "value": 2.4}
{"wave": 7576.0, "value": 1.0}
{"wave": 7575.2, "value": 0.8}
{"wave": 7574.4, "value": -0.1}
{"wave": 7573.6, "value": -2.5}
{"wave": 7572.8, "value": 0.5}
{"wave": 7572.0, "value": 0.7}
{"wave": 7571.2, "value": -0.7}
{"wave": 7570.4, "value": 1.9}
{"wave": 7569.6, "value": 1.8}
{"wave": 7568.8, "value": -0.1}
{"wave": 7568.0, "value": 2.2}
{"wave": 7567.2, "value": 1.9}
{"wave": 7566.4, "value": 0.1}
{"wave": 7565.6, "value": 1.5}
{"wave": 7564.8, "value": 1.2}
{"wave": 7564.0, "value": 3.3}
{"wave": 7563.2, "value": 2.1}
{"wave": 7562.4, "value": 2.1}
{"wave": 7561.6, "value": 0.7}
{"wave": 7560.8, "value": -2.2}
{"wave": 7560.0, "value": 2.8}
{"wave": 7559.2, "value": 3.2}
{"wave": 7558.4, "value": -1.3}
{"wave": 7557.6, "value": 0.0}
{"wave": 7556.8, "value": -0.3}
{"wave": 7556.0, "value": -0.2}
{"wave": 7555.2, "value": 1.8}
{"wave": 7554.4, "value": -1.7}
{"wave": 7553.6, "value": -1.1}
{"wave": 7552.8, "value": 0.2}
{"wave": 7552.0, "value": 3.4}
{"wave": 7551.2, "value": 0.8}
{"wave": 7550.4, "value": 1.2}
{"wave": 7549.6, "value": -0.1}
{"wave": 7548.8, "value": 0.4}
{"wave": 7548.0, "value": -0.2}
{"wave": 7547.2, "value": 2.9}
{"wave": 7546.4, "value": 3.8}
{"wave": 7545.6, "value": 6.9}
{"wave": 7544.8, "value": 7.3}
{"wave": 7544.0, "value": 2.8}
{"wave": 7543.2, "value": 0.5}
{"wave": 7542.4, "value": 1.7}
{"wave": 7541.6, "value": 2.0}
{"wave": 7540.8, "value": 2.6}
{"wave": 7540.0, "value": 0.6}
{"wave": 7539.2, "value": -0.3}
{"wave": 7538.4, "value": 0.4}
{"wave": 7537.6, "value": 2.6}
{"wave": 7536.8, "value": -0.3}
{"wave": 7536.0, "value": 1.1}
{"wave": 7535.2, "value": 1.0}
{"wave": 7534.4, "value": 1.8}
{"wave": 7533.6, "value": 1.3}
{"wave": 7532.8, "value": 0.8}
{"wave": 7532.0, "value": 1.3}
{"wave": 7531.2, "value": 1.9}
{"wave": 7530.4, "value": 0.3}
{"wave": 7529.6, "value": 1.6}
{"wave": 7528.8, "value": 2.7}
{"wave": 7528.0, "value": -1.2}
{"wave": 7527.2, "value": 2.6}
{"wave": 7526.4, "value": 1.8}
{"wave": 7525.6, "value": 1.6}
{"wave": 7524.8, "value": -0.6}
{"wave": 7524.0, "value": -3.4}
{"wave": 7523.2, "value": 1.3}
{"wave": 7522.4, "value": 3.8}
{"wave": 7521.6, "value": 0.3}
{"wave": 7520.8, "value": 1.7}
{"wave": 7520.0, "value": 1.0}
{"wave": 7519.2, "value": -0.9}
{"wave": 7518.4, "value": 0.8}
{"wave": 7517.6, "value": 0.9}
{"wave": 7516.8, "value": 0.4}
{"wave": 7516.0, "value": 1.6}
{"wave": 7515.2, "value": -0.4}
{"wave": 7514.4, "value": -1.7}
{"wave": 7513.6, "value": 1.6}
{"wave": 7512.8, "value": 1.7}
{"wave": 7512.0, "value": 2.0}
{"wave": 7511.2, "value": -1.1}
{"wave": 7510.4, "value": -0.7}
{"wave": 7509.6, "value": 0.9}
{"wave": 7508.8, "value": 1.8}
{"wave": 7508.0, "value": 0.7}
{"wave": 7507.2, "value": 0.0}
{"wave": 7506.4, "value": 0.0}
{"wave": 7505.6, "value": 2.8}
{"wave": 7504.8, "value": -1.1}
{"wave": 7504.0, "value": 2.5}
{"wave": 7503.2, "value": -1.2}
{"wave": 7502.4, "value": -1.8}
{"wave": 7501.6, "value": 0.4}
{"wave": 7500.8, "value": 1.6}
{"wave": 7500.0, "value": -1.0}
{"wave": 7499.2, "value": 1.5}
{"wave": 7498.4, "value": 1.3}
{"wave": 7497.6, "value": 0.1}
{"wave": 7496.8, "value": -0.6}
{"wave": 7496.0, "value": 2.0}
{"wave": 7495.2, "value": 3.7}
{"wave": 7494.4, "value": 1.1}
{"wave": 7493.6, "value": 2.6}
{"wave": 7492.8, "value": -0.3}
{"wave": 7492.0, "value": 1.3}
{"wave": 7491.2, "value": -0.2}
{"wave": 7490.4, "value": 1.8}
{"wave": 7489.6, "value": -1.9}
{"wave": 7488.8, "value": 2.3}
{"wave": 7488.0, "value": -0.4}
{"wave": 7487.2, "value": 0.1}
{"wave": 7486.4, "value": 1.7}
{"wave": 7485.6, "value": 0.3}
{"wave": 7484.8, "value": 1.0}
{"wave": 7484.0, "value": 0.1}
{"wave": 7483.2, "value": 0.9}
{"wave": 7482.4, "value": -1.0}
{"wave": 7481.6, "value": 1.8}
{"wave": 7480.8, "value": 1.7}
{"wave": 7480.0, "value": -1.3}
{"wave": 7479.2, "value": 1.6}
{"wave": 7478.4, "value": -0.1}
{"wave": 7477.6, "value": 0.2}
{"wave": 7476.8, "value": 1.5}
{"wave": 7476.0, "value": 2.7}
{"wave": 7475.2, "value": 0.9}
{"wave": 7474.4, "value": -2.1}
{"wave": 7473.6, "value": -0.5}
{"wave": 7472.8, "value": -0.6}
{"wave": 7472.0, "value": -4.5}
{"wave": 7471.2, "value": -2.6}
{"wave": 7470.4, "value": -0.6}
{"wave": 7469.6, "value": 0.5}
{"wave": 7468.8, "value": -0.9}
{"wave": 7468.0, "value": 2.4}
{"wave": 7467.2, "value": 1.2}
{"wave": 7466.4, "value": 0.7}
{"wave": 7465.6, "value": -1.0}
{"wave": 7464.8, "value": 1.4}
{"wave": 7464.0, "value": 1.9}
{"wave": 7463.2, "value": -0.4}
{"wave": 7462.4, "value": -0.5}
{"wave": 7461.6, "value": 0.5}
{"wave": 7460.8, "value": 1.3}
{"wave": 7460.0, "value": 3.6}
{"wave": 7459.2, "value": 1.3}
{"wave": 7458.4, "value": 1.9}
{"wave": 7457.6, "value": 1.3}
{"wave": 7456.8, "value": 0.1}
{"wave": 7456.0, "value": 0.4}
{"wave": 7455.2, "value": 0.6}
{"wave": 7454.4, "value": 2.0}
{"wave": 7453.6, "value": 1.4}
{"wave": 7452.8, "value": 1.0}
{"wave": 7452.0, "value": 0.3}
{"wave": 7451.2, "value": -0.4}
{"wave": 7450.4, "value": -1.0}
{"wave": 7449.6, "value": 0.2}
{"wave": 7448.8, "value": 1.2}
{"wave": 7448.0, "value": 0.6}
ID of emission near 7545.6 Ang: H-alpha 6563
